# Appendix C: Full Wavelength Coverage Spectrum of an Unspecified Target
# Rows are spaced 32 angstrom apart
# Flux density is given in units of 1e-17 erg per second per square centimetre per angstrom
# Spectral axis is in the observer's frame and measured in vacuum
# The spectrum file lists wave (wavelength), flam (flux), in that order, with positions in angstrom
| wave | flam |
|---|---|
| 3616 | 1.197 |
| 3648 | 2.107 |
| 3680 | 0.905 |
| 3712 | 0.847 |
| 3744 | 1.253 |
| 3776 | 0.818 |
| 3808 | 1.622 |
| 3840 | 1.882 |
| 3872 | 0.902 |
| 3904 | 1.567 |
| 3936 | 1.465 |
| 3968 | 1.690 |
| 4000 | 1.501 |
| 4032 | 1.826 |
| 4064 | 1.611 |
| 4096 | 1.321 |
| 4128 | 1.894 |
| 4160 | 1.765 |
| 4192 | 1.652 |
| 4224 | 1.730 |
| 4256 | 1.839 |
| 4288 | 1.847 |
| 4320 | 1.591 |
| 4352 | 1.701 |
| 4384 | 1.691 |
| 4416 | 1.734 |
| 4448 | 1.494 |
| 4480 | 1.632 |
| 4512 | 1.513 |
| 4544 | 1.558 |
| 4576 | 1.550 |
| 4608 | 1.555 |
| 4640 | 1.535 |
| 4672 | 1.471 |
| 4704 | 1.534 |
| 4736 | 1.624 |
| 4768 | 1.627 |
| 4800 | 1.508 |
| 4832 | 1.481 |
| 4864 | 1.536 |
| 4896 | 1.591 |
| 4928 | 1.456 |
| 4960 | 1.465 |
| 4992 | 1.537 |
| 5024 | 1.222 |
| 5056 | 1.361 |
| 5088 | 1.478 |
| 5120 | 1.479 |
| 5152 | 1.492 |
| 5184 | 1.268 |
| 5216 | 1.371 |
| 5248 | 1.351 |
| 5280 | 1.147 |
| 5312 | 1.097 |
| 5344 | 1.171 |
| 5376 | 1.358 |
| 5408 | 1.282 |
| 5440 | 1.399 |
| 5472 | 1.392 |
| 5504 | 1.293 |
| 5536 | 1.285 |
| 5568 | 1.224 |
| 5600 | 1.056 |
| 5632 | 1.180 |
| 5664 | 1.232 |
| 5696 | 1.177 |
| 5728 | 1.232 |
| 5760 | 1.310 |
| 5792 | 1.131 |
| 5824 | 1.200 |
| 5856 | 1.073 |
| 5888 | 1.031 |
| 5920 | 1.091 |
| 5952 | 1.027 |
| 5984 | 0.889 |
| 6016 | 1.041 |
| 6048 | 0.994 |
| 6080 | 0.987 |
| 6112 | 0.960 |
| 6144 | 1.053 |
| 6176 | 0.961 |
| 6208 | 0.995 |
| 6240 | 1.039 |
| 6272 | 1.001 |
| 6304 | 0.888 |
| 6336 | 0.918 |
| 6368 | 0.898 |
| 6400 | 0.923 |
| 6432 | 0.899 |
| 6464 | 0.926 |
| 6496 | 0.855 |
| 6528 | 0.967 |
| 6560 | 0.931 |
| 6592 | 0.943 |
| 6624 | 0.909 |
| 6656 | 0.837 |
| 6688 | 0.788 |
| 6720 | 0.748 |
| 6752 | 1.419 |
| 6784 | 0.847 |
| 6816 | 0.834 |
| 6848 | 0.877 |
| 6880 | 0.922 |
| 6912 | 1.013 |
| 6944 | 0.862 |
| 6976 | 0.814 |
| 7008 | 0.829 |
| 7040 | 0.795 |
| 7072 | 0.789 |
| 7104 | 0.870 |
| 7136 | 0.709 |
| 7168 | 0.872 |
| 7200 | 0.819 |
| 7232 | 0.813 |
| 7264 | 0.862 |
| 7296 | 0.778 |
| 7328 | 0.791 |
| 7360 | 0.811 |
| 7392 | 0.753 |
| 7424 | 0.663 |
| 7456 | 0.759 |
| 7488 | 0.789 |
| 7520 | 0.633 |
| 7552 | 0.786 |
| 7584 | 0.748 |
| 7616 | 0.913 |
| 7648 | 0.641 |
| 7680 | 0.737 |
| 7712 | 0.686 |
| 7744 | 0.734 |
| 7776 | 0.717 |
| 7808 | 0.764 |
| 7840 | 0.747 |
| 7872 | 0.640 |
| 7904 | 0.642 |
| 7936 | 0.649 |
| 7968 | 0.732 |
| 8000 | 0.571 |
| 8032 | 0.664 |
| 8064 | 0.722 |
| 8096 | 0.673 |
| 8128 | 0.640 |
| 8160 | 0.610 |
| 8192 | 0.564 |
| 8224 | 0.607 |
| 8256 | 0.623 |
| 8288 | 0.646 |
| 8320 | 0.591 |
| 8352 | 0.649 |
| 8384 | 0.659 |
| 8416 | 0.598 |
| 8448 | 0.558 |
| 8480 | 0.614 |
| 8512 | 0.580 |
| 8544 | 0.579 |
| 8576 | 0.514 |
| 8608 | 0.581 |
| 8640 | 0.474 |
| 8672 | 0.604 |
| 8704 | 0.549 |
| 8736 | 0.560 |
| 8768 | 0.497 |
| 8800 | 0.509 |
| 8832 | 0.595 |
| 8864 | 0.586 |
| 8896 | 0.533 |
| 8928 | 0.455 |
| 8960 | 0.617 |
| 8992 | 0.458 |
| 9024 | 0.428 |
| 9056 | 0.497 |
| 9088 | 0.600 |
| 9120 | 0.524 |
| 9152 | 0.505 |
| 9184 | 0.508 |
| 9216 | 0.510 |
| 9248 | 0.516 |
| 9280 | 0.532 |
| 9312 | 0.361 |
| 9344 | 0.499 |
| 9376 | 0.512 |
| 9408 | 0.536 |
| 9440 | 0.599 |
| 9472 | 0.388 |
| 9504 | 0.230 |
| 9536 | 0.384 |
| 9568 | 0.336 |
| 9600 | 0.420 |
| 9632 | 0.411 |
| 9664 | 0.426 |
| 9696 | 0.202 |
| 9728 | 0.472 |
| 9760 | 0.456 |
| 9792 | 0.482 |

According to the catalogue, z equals 0.029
